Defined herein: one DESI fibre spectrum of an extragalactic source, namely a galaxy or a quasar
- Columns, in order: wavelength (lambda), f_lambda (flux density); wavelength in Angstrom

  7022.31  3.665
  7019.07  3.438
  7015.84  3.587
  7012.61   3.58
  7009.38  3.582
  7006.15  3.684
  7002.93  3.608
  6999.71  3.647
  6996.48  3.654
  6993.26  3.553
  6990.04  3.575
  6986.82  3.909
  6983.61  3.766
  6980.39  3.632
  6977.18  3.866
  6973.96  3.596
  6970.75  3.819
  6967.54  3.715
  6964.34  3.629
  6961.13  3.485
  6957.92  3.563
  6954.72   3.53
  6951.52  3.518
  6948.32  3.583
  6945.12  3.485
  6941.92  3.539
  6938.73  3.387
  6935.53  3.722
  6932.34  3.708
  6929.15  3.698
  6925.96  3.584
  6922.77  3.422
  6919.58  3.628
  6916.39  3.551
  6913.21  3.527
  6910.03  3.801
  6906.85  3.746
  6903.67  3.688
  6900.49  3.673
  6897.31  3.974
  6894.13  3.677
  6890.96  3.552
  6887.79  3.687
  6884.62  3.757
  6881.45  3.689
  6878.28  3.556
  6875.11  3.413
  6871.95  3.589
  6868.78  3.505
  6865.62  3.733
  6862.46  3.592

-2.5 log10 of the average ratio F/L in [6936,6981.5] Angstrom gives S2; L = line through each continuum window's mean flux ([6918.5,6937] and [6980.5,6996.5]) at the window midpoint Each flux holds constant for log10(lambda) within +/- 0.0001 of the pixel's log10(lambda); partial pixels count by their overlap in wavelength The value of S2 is 0.02 mag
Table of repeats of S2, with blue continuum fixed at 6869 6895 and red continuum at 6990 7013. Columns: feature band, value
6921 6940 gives 0.01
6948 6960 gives 0.02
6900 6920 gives -0.02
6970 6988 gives -0.04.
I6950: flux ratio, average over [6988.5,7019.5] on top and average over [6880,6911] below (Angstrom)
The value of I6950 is 0.97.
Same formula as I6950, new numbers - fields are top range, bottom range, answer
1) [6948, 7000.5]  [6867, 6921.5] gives 1.00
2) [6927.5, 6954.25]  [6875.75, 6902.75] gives 0.97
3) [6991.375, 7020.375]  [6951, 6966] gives 1.01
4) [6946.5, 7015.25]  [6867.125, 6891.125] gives 1.01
